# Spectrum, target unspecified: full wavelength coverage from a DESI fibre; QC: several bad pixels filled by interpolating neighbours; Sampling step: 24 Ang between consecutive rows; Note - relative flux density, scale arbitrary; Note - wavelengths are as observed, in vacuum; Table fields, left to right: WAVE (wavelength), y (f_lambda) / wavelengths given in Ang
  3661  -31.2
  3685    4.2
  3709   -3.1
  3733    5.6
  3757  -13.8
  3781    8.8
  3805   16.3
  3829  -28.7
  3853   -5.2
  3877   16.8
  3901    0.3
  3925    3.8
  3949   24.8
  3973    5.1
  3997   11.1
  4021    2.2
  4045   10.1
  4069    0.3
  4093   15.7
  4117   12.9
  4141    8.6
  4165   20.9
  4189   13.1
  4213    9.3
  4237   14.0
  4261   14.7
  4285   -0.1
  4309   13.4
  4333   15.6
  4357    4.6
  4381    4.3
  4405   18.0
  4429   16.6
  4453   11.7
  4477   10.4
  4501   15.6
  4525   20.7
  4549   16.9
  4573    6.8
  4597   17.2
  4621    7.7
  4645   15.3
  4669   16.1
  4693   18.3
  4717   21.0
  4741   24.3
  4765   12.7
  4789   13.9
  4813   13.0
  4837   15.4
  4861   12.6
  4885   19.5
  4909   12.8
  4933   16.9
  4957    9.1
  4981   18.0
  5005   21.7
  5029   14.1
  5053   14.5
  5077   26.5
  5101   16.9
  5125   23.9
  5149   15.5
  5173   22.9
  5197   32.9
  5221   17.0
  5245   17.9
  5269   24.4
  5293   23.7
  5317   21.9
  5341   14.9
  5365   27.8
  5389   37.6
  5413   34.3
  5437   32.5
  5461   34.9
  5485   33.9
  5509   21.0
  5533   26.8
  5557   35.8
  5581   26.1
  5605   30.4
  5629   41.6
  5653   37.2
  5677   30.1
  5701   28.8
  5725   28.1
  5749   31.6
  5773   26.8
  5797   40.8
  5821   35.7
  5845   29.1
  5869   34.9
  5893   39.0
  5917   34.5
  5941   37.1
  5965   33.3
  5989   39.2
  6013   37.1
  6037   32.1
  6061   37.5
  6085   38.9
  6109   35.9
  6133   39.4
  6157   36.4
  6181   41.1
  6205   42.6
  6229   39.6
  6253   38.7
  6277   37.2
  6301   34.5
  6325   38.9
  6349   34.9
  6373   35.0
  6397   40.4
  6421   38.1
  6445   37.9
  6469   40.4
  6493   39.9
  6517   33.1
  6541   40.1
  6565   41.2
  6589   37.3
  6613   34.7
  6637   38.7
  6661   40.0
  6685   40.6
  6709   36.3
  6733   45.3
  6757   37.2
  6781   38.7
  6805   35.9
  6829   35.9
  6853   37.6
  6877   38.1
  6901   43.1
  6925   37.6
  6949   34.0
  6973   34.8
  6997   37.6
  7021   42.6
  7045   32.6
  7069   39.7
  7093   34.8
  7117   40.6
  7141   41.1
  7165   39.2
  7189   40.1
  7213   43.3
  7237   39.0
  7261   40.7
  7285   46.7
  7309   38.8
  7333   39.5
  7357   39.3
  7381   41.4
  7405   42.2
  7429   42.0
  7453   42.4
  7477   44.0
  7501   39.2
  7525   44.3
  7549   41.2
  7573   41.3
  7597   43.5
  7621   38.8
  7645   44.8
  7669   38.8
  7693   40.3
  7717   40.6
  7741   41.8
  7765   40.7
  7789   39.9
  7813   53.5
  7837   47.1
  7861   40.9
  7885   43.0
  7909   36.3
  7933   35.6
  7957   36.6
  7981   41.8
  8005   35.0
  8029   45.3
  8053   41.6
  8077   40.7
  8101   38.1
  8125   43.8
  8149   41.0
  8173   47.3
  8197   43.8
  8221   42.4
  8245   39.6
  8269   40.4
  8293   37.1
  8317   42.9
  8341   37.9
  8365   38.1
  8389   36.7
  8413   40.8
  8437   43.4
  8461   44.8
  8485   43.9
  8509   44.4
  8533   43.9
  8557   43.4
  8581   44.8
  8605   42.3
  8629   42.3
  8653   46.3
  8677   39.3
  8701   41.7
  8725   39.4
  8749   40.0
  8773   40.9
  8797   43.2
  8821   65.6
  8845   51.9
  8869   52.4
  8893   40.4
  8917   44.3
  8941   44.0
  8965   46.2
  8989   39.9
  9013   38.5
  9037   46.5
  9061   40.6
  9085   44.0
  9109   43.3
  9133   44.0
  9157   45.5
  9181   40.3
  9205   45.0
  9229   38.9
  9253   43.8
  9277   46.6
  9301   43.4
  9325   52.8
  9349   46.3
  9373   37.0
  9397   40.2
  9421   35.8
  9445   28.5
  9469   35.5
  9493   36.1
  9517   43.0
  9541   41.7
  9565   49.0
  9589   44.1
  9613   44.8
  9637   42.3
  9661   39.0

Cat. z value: 0.34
